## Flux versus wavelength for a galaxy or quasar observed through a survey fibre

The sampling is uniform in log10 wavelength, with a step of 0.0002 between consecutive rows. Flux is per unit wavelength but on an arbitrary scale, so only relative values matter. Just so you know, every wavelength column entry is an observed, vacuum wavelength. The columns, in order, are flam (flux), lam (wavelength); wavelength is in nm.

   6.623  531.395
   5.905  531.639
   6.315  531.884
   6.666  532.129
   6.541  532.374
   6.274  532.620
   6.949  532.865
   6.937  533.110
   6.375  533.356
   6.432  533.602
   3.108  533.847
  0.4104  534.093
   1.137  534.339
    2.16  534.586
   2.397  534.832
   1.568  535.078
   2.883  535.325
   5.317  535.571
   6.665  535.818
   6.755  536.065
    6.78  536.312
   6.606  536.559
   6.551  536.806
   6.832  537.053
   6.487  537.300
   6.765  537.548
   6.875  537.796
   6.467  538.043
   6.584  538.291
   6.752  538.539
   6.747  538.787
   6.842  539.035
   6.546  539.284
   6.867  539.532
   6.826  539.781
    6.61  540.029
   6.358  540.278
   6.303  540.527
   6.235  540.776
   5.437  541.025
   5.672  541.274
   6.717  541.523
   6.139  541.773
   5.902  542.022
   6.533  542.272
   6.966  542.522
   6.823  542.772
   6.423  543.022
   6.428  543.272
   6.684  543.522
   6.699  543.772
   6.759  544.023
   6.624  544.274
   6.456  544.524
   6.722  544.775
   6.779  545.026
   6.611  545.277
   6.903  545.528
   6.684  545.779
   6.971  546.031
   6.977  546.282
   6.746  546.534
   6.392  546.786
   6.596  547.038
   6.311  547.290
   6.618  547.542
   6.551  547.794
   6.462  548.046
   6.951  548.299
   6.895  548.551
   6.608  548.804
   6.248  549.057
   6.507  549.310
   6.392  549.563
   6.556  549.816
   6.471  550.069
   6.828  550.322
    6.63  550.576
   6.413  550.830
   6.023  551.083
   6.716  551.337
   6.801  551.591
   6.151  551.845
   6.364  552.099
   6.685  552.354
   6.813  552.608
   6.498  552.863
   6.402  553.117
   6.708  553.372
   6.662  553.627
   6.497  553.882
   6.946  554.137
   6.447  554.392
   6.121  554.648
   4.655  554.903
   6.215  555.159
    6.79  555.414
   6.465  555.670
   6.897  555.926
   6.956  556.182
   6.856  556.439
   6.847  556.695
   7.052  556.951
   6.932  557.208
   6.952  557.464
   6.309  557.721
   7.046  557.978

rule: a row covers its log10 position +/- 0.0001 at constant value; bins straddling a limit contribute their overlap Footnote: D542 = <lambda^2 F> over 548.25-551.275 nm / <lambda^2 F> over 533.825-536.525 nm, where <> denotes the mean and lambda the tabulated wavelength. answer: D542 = 1.87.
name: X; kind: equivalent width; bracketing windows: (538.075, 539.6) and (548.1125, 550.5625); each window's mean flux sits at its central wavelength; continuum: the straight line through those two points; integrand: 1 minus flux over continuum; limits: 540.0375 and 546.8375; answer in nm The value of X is 0.14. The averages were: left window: 6.7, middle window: 6.52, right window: 6.6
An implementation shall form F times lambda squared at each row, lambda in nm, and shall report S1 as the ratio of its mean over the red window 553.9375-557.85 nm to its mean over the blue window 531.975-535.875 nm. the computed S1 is 1.6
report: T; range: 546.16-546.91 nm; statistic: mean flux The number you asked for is 6.7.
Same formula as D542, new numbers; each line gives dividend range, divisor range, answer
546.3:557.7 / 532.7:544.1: 1.18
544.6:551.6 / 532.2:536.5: 1.49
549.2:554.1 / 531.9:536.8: 1.42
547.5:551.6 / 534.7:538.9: 1.18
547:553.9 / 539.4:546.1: 1.03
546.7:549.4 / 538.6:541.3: 1.05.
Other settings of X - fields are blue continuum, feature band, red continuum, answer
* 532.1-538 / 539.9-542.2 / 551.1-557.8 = -0.22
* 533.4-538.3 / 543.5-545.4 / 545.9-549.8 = -0.16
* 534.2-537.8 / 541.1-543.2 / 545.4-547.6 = -0.14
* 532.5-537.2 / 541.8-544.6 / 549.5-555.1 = -0.47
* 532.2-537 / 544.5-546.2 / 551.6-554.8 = -0.27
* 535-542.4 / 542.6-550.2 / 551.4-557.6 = -0.29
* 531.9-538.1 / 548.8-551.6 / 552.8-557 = -0.12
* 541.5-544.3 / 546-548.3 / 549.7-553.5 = -0.03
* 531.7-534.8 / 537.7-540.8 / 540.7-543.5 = -0.41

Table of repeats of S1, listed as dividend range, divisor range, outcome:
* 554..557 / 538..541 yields 1.05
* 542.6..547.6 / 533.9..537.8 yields 1.47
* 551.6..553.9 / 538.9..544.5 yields 1.05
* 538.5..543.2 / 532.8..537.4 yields 1.36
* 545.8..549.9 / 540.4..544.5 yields 1.05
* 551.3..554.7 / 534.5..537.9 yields 1.30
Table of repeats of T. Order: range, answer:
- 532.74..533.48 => 6.75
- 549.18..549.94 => 6.48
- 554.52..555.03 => 5.39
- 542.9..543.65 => 6.52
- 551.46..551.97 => 6.48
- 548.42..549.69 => 6.53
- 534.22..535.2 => 1.82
